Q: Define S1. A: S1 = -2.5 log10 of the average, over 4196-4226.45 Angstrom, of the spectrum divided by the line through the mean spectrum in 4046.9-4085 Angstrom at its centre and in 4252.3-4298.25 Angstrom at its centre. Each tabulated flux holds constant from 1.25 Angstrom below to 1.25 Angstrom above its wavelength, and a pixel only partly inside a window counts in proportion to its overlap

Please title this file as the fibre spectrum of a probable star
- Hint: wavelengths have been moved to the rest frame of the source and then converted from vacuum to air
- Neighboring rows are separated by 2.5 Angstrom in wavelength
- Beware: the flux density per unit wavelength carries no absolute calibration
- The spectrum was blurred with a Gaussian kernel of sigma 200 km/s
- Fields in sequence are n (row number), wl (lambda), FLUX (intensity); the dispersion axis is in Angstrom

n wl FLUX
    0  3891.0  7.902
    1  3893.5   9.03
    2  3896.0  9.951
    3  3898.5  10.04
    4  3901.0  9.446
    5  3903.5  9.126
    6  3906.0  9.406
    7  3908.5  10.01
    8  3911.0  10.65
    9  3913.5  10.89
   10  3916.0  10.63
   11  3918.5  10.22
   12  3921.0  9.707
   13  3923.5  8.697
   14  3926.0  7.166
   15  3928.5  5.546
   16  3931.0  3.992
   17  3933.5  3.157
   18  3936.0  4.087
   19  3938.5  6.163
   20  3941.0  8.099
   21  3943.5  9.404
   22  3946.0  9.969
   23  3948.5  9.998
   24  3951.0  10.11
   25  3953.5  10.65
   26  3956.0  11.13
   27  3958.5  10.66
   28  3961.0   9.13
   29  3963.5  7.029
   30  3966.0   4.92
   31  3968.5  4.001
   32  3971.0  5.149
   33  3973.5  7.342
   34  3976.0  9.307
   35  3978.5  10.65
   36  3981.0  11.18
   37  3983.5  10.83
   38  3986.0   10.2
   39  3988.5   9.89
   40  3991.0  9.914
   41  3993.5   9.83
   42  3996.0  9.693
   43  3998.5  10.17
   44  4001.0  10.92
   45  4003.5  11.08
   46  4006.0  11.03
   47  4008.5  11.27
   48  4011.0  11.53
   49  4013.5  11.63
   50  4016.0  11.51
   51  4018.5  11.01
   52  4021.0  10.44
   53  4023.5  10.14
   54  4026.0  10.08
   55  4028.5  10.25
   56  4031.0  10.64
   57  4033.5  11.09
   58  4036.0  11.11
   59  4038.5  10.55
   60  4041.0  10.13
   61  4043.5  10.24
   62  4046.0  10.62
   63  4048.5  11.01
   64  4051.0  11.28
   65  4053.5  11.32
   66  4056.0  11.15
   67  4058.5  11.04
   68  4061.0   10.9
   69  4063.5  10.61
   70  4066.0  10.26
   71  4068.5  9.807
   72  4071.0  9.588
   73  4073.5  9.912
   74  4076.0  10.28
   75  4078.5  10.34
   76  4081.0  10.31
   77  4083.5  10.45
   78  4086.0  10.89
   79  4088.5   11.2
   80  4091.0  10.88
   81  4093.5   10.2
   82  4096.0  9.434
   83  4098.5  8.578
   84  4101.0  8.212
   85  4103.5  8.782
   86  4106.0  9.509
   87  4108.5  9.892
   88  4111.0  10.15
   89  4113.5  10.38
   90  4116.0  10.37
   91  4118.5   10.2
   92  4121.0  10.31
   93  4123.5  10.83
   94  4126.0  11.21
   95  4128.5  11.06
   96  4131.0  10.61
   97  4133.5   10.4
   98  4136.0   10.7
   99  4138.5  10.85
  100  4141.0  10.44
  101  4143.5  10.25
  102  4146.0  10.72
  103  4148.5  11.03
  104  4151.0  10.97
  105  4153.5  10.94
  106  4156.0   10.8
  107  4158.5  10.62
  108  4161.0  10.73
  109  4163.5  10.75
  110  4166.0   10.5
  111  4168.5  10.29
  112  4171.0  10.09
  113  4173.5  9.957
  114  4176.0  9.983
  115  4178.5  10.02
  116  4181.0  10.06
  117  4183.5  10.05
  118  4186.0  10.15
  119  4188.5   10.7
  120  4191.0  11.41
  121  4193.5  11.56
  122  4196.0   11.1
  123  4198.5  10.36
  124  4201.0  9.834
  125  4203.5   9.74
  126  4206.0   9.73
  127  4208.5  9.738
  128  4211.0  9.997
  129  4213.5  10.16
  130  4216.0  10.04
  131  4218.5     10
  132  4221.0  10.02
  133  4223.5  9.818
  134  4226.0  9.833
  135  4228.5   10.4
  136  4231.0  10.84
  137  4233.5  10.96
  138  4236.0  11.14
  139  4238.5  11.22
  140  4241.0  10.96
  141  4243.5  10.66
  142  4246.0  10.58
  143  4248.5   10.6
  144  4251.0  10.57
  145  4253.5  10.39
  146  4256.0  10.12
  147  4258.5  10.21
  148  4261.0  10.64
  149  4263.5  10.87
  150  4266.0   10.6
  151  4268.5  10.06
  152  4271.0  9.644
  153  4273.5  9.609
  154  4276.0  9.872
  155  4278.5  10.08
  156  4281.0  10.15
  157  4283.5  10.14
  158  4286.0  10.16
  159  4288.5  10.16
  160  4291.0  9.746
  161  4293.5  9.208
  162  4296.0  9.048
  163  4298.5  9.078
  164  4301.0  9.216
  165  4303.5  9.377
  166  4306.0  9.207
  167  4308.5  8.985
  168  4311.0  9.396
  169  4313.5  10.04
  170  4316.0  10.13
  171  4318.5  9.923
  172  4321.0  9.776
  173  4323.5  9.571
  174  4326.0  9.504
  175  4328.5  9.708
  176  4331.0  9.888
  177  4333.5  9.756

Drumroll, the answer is 0.02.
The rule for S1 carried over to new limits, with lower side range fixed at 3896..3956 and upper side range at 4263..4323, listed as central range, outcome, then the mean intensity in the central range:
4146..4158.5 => -0.17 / 10.9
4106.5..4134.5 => -0.14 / 10.5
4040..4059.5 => -0.20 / 10.9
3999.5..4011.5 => -0.24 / 11.1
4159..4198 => -0.12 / 10.5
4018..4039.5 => -0.18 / 10.6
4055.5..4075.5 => -0.15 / 10.4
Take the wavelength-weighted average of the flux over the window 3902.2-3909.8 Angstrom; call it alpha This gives 9.52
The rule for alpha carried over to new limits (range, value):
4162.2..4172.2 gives 10.4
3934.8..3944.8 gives 6.97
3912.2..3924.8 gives 10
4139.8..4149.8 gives 10.6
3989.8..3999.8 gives 9.91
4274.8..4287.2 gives 10.1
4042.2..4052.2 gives 10.8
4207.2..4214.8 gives 9.96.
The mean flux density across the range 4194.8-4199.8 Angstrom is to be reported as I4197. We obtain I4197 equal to 10.7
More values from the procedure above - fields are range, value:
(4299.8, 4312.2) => 9.24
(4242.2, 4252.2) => 10.6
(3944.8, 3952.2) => 10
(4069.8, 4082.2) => 10.1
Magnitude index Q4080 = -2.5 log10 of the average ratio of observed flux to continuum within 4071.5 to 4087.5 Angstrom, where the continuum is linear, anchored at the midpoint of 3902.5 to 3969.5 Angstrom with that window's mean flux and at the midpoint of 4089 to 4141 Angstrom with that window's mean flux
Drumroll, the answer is -0.06 mag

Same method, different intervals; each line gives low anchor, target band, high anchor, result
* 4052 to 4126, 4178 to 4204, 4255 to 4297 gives -0.04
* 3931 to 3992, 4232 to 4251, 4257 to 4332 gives -0.14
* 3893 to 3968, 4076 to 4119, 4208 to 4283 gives -0.05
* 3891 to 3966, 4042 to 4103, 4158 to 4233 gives -0.09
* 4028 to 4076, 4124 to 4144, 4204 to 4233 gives -0.04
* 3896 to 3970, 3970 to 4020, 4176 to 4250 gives -0.15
